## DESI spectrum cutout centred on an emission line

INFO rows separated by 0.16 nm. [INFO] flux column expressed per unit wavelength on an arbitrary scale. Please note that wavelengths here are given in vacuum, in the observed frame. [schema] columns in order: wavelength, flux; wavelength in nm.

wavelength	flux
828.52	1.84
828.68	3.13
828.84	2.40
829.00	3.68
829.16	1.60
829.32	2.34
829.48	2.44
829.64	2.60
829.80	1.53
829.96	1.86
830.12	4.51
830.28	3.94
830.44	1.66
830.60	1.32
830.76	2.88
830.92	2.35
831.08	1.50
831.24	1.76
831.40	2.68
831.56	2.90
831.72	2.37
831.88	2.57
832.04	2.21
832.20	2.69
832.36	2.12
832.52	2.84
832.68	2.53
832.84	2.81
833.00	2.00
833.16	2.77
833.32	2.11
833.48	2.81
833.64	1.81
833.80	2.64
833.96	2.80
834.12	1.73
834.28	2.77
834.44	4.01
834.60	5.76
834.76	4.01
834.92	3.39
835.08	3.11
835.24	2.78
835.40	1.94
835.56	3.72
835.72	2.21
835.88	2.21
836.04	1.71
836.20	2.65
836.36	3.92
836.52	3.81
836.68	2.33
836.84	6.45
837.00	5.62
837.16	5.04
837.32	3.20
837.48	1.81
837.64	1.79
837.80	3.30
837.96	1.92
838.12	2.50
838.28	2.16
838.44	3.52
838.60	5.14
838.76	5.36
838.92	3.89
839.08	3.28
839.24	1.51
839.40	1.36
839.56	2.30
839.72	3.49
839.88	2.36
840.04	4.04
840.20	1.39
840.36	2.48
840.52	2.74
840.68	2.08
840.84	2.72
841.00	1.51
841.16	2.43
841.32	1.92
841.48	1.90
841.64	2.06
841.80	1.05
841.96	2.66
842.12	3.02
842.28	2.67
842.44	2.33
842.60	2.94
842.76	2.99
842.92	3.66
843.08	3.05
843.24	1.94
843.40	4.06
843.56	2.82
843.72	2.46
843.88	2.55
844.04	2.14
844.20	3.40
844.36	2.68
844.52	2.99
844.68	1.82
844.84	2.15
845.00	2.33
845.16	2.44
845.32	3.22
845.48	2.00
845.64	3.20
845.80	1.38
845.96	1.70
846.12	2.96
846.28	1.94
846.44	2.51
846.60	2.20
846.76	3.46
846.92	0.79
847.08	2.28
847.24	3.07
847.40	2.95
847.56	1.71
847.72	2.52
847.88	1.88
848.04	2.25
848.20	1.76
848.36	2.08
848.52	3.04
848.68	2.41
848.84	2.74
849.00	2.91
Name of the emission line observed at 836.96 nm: [S II]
